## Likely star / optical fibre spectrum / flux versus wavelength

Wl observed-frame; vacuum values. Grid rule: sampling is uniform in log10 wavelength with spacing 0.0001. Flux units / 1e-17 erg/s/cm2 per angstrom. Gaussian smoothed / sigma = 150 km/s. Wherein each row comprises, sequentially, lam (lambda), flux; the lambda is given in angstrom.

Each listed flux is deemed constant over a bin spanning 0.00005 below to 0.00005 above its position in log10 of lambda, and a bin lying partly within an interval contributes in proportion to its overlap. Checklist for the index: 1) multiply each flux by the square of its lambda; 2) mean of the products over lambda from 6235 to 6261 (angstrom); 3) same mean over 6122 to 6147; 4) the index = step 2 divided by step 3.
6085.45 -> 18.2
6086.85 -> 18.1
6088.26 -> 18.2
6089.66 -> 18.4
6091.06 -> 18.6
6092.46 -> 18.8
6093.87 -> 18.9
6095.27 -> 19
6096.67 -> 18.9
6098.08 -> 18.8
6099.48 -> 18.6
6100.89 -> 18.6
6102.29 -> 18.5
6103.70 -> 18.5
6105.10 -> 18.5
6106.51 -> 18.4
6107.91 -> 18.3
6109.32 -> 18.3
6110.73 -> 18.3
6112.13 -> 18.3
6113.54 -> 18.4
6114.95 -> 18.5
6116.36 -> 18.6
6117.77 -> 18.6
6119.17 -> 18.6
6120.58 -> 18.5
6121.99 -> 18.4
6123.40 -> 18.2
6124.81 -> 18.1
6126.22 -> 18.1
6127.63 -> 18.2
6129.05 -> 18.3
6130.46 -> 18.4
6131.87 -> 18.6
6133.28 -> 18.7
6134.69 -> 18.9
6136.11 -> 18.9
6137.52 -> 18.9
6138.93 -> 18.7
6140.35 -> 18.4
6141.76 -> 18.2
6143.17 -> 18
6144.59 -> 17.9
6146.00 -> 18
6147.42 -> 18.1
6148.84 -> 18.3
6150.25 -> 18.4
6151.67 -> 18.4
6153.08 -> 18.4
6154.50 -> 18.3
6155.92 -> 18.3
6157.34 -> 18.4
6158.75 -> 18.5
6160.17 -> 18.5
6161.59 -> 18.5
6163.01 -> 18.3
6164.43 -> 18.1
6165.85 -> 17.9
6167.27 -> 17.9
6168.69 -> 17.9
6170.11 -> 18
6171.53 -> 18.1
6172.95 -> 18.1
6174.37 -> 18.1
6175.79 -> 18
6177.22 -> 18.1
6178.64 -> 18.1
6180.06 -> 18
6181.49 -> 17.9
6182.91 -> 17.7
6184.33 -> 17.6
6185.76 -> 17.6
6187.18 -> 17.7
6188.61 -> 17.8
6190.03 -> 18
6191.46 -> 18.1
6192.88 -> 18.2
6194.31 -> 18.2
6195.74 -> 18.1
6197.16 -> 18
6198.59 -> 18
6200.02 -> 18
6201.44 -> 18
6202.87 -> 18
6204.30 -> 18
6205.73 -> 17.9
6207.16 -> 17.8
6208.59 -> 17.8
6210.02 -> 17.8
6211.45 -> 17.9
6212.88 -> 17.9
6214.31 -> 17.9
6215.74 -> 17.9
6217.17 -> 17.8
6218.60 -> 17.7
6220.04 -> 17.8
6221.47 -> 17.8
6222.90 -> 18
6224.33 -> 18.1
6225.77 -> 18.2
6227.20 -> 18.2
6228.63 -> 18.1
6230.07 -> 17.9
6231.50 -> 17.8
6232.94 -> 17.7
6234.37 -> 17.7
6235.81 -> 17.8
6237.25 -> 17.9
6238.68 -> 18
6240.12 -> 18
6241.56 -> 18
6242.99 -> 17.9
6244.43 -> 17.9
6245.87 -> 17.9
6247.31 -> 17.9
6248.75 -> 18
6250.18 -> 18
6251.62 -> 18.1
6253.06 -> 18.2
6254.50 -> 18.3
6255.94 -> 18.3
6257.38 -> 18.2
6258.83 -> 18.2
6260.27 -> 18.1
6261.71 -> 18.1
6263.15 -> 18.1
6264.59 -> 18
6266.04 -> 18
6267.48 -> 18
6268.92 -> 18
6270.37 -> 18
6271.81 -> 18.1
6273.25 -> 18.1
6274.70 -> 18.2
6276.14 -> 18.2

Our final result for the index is 1.0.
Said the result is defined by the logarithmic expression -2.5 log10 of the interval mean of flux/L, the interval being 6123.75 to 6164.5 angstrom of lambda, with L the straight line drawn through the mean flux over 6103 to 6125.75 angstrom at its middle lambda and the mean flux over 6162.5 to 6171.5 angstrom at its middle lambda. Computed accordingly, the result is -0.01 mag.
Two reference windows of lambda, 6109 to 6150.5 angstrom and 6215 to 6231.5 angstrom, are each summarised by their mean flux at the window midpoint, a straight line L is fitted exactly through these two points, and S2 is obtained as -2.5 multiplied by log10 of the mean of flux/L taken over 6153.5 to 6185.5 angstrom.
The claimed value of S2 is 0.007 mag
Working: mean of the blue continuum 18.4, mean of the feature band 18.1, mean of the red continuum 18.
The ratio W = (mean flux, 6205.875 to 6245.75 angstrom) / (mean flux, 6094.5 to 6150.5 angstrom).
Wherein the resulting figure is 0.97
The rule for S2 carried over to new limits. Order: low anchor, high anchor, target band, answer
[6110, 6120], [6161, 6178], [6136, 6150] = -0.003 mag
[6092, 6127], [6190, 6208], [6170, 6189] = 0.013 mag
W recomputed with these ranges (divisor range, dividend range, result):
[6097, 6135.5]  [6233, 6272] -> 0.98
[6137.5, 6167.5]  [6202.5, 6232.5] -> 0.98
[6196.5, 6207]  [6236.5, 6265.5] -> 1.00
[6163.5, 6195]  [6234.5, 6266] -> 1.00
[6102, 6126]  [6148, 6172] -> 0.99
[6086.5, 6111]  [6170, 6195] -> 0.97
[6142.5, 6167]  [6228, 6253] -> 0.98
